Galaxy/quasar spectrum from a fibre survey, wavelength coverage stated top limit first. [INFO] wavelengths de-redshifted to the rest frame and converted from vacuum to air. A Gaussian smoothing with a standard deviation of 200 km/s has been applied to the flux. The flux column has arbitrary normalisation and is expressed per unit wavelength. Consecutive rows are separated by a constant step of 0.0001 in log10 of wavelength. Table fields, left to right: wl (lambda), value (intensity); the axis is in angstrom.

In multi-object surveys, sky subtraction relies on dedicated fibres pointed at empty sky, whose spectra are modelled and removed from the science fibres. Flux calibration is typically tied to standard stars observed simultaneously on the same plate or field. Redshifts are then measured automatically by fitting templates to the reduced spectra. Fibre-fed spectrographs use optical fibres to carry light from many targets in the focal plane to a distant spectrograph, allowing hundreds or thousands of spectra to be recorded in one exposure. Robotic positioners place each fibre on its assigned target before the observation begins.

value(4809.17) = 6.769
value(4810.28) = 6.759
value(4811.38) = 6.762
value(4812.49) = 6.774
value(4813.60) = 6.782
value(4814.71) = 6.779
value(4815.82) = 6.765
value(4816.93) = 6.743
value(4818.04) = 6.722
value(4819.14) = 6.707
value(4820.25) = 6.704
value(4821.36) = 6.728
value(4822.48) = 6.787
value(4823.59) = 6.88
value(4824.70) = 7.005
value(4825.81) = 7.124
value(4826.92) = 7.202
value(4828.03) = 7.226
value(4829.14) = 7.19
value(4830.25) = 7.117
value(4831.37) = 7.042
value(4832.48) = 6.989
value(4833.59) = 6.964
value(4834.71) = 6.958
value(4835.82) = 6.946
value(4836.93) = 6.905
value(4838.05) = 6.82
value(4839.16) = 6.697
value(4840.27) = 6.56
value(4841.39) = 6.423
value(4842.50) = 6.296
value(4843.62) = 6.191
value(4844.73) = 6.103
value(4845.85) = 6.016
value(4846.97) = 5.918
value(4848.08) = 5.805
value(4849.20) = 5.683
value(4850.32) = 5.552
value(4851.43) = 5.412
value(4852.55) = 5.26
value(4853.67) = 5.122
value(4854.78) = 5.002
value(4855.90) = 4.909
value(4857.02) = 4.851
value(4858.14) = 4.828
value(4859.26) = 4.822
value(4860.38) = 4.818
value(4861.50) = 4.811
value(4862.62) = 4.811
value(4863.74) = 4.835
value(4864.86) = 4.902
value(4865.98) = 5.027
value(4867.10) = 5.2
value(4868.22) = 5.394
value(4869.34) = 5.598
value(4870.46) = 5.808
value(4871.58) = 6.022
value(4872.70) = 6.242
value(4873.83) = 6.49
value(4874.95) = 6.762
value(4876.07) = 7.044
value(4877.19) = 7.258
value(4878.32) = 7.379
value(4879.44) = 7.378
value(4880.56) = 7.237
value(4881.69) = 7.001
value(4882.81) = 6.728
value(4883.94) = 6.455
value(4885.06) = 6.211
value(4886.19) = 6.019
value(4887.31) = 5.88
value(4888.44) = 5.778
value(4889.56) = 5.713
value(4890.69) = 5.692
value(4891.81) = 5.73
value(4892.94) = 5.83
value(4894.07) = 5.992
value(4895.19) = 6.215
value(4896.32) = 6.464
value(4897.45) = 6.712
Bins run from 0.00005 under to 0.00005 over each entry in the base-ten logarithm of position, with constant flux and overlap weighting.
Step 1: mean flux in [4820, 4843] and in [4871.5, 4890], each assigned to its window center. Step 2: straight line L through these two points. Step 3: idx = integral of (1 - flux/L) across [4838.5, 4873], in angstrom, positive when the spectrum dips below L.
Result 6.30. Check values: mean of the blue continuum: 6.89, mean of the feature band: 5.51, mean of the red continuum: 6.58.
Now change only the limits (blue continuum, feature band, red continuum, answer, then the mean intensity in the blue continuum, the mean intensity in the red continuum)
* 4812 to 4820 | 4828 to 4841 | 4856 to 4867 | -2.1 angstrom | 6.75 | 4.87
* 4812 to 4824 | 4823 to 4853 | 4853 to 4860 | -3.7 angstrom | 6.76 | 4.92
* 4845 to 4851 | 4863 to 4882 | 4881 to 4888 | 0.0 angstrom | 5.8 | 6.38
